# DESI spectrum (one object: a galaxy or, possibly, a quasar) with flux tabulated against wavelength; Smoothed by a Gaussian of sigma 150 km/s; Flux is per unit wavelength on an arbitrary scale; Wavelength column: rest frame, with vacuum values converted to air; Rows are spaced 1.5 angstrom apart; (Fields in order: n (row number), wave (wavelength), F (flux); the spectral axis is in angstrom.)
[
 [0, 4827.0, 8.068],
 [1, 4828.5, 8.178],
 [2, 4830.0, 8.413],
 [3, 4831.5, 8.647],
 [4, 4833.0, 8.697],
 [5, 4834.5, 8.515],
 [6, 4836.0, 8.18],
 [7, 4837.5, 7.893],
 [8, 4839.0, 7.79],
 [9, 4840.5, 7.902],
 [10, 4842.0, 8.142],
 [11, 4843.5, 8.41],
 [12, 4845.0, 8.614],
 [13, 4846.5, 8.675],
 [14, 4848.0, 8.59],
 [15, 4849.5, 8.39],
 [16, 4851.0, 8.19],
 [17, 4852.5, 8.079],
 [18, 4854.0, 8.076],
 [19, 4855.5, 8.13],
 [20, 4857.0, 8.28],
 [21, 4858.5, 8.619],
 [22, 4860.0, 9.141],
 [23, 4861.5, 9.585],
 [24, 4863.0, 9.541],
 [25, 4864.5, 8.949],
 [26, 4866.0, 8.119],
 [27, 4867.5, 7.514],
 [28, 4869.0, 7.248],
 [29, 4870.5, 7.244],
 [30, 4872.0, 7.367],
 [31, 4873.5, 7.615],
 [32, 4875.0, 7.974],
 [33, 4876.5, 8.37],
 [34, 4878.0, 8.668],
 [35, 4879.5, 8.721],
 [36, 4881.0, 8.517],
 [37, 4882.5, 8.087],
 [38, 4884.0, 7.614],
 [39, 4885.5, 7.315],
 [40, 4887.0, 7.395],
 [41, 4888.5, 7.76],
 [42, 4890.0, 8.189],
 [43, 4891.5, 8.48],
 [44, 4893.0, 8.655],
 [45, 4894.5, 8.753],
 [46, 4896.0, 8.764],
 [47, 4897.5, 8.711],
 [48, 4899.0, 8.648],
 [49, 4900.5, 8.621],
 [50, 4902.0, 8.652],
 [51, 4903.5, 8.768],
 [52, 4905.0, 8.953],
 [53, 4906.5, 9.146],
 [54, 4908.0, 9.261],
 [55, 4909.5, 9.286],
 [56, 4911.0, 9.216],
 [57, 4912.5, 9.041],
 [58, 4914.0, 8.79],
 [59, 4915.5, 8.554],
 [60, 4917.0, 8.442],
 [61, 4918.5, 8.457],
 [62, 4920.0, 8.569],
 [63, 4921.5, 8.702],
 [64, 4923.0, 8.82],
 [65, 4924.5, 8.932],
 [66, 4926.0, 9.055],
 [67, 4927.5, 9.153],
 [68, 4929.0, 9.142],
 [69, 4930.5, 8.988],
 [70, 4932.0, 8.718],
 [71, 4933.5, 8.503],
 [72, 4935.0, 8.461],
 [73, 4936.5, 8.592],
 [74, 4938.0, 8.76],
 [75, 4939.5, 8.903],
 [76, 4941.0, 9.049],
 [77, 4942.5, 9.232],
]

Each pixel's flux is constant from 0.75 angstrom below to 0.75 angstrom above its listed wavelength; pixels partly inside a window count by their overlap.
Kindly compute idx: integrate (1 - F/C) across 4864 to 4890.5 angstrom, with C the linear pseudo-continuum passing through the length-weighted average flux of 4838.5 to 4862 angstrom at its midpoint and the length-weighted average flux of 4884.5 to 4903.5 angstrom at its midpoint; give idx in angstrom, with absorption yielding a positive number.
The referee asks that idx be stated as 1.43 angstrom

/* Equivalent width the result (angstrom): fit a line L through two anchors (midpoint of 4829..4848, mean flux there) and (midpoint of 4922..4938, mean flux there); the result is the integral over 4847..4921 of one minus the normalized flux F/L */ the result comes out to 1.29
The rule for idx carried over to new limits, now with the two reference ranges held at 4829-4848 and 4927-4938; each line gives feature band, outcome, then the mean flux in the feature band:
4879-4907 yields 0.64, 8.4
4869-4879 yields 0.77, 7.85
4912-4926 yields 0.01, 8.71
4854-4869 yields -0.20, 8.55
